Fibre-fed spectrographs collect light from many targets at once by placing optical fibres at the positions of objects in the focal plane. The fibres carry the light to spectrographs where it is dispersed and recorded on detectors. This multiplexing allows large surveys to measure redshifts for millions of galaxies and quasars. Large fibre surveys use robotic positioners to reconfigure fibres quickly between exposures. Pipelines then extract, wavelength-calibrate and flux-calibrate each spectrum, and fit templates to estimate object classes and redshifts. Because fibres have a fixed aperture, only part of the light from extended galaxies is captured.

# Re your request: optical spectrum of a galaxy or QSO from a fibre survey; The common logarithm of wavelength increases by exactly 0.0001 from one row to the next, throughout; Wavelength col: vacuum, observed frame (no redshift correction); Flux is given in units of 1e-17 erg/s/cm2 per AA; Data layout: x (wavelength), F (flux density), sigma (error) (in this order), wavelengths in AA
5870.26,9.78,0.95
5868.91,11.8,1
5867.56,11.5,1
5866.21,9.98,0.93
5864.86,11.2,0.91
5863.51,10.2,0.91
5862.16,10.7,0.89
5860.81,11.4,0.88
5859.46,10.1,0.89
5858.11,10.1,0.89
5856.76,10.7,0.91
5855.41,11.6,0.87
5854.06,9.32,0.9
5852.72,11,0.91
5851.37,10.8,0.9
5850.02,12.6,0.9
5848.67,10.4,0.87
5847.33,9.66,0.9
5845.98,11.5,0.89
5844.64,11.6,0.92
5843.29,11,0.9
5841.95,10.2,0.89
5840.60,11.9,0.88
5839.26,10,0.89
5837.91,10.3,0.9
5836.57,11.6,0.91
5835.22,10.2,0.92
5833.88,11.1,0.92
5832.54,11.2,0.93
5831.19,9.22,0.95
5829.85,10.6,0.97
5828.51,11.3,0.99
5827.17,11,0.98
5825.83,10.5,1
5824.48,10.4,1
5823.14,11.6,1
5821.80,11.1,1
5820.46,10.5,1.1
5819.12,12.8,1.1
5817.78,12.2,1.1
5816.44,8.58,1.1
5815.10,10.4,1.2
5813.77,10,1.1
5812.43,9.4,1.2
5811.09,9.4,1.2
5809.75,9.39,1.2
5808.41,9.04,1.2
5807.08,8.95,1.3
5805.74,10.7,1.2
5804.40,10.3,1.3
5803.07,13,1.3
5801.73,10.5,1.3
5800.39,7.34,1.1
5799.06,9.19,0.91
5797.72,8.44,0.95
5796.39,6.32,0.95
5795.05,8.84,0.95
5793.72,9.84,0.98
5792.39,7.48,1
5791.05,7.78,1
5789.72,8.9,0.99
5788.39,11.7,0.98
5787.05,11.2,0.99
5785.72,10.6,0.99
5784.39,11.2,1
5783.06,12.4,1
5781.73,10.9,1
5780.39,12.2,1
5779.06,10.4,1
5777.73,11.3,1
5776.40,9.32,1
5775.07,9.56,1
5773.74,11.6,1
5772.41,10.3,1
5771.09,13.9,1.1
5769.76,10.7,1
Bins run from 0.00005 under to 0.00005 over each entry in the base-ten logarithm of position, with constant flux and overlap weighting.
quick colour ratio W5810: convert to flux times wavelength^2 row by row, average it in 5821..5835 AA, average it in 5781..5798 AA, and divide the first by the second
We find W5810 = 1.13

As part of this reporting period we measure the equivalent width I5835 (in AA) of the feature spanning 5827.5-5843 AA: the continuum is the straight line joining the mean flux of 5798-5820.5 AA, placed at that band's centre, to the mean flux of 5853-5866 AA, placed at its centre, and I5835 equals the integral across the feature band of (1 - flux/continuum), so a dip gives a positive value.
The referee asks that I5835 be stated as -0.6 AA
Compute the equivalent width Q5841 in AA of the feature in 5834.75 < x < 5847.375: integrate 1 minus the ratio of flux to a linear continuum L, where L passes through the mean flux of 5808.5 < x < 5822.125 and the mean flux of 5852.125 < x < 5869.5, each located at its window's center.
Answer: -0.38 AA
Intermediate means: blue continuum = 10.3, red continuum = 10.7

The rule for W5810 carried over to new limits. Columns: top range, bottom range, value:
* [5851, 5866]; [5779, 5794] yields 1.05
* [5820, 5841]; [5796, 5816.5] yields 1.14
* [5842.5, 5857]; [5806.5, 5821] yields 1.10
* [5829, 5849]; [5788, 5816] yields 1.16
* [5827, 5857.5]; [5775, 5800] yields 1.12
